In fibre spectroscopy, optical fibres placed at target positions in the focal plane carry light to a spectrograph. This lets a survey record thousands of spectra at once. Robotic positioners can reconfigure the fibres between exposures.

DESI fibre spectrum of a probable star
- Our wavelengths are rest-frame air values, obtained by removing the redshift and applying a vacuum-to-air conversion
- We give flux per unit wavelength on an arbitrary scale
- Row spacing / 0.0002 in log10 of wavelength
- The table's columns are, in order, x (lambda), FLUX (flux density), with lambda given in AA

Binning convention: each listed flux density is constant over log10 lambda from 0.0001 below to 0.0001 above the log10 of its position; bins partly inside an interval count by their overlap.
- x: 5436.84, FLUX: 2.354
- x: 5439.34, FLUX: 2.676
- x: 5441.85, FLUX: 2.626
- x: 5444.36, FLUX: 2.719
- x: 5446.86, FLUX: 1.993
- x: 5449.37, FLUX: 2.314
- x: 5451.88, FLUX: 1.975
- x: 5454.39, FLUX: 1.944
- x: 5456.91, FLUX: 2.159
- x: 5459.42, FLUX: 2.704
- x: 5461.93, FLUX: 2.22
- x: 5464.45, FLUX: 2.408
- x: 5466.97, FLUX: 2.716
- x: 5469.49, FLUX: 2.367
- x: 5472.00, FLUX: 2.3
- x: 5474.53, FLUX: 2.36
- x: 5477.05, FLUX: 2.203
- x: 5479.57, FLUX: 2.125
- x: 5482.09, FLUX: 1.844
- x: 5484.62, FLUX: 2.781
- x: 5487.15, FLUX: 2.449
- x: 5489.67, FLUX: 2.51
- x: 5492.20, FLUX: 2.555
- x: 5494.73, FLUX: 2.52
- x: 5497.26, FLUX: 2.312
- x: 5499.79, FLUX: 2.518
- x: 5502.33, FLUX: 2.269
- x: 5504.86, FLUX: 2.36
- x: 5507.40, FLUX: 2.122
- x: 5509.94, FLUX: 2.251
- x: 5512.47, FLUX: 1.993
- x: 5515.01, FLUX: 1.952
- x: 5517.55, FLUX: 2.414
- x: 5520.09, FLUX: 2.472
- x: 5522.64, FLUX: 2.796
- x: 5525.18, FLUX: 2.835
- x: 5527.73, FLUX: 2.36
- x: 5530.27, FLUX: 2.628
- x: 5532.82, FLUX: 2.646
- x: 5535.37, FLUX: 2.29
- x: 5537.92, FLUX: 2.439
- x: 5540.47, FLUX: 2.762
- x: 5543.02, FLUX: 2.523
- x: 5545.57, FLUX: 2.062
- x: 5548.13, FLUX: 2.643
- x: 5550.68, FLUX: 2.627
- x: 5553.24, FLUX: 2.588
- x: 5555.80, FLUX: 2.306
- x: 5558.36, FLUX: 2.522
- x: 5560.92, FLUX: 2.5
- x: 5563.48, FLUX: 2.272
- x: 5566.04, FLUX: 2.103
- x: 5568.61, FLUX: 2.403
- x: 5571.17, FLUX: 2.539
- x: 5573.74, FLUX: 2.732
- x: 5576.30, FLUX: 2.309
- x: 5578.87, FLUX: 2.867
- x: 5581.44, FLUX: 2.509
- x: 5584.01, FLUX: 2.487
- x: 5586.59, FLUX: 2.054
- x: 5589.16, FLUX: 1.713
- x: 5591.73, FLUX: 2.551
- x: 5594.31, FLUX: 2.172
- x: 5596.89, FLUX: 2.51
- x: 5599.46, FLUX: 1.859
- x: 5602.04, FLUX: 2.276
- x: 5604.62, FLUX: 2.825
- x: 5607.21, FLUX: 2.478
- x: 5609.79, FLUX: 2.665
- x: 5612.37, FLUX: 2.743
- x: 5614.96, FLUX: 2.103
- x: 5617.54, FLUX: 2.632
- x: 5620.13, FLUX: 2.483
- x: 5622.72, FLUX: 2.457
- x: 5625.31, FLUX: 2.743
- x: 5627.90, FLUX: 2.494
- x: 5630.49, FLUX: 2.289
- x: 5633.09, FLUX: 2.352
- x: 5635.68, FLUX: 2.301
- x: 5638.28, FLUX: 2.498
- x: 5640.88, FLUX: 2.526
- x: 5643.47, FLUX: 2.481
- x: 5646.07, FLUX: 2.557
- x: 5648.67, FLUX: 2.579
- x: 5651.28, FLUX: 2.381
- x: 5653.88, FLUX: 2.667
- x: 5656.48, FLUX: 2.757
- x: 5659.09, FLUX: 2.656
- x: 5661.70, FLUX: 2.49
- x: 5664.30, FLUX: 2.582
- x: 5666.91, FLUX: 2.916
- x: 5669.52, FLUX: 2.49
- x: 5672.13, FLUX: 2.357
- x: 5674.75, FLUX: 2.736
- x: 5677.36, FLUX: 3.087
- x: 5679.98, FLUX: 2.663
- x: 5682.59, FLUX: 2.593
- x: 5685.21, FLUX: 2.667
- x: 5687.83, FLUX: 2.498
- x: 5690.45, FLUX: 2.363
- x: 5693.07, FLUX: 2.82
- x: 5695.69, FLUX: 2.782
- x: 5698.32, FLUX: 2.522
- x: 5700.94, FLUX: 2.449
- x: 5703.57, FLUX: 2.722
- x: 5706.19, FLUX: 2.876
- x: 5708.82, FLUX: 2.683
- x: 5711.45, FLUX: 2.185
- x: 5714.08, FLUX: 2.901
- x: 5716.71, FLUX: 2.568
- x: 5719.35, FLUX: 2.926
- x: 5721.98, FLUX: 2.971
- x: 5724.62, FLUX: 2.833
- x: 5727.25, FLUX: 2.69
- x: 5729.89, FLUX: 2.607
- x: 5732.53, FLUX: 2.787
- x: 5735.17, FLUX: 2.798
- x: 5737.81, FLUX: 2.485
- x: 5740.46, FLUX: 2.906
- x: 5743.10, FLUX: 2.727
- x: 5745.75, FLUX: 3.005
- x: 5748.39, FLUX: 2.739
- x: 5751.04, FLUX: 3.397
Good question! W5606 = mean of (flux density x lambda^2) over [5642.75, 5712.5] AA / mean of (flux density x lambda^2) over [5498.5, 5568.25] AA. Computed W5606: 1.1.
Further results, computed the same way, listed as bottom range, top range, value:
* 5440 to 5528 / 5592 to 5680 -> 1.13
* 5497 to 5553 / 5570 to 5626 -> 1.03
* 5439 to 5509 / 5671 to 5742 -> 1.24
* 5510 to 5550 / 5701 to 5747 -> 1.20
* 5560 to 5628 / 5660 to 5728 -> 1.14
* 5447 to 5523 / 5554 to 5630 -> 1.09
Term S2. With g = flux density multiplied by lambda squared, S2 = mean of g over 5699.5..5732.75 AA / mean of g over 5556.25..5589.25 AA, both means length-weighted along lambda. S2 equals 1.2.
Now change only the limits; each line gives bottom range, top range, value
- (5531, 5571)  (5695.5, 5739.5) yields 1.17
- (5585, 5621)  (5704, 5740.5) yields 1.20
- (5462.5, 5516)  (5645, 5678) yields 1.20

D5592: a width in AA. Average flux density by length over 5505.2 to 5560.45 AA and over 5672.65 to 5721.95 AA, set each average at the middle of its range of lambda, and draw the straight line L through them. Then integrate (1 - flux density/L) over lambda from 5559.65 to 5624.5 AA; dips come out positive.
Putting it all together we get 2.8 AA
